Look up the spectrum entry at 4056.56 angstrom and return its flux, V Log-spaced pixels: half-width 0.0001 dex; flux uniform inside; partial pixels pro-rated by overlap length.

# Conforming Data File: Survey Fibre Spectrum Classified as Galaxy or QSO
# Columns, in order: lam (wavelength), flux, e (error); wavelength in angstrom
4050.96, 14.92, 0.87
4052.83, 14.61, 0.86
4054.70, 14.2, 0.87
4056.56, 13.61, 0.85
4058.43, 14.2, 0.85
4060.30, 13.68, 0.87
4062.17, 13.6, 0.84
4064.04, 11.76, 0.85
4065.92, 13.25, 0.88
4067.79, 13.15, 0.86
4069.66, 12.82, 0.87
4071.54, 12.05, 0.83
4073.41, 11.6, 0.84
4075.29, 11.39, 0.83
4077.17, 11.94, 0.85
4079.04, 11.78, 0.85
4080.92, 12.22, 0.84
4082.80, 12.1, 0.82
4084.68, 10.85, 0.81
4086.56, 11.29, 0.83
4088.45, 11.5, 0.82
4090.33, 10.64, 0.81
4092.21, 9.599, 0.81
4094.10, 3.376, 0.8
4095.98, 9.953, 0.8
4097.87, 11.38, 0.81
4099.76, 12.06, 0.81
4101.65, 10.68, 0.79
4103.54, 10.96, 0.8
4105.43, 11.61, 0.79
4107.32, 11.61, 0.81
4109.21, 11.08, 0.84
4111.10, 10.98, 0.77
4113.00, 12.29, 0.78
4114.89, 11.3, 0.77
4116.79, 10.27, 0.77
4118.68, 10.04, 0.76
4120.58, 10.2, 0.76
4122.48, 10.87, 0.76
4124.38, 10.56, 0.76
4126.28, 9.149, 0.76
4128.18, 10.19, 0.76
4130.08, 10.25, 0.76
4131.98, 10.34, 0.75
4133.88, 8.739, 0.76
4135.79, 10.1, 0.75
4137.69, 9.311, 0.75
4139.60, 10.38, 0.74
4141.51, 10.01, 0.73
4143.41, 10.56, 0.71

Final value 13.61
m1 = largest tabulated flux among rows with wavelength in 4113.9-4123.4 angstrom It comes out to 11.3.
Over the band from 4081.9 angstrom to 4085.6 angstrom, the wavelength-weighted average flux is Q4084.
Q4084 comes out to 11.5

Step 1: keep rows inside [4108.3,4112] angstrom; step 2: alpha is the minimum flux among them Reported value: 10.98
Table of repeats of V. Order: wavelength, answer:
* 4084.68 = 10.85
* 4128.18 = 10.19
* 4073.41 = 11.6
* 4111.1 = 10.98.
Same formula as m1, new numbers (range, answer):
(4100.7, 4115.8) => 12.29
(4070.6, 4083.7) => 12.22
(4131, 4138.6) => 10.34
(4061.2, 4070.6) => 13.6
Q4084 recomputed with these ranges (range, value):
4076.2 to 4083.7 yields 12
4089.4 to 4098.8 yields 8.99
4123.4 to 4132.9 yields 10.1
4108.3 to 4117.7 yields 11.2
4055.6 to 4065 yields 13.4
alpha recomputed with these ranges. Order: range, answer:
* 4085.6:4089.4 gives 11.29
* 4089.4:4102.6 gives 3.376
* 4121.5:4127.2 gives 9.149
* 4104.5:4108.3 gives 11.61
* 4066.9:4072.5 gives 12.05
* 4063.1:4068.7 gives 11.76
